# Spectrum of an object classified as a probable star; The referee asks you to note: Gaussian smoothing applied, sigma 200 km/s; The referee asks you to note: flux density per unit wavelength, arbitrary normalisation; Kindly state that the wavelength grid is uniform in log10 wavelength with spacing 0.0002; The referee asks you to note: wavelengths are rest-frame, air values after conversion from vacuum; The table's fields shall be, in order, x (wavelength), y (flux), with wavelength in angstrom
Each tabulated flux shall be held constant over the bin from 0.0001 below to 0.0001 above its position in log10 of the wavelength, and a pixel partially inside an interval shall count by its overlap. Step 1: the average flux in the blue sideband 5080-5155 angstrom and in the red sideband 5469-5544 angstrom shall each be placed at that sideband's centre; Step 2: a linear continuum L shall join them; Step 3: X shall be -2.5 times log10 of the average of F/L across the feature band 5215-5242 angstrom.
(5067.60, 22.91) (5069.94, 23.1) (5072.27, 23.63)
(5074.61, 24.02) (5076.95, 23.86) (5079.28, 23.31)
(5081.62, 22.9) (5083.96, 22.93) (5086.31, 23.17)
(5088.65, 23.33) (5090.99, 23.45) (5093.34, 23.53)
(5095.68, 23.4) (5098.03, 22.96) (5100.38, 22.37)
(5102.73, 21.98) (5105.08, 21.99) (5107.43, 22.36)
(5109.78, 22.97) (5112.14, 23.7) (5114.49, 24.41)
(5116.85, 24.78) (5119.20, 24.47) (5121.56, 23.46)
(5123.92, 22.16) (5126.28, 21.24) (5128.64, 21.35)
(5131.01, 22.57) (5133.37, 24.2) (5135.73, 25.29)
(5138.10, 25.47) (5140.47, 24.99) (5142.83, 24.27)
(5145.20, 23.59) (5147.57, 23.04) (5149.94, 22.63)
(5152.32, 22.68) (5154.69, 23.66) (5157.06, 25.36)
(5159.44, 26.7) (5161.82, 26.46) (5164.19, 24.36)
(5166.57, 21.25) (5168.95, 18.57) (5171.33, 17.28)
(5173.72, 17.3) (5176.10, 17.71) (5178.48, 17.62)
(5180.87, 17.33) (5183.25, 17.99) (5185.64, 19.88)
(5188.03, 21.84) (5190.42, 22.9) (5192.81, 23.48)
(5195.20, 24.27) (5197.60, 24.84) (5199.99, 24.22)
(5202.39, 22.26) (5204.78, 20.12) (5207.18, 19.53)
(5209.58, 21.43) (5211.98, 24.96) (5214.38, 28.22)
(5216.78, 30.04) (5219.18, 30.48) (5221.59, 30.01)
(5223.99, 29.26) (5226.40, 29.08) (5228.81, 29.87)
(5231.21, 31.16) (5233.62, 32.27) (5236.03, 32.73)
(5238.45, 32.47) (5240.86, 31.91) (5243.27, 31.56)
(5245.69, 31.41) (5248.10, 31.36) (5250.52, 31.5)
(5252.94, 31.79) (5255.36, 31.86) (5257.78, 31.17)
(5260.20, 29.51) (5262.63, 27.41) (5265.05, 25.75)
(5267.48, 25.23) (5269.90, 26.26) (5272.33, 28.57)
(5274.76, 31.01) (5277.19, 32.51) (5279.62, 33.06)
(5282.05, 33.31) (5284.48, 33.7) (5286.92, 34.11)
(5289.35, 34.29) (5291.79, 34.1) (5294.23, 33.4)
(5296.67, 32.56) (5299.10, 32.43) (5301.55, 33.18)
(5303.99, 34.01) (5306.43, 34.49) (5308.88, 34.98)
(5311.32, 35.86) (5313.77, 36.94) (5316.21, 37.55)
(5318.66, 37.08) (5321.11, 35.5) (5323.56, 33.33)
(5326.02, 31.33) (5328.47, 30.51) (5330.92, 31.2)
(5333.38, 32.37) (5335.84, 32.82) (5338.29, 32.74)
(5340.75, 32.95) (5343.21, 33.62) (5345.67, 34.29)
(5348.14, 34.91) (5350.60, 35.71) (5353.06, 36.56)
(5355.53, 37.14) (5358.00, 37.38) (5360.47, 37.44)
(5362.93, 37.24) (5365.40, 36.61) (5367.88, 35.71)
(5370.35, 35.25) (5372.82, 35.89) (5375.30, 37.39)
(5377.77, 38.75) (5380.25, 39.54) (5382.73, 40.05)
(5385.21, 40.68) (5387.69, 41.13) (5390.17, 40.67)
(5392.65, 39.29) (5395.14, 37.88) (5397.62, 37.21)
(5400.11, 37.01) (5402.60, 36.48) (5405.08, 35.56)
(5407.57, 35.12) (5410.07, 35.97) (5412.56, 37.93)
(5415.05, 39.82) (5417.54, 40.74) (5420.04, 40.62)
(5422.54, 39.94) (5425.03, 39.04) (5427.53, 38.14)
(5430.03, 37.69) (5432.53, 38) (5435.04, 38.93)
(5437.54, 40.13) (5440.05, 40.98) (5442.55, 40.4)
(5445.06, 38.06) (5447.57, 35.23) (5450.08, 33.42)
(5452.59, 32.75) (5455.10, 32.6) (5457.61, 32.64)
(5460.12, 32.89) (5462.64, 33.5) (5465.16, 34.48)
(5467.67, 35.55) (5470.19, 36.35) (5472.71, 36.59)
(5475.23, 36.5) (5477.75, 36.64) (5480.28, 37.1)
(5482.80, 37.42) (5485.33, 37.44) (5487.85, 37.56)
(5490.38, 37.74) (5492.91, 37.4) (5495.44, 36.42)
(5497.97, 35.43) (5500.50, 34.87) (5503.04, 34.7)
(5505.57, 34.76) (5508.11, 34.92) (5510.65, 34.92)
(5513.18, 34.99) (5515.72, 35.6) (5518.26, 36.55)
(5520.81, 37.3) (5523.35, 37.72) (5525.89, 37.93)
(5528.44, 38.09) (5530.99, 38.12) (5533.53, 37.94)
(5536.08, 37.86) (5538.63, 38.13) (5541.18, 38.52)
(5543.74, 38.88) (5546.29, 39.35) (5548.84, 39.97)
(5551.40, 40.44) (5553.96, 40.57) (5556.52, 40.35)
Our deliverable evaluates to -0.14 mag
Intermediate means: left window 23.3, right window 36.8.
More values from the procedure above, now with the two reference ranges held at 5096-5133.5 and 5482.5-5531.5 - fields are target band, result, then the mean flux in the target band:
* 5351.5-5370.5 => -0.17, 36.7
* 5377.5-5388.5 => -0.24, 40.1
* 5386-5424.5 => -0.17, 38.4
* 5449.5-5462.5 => 0.06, 32.9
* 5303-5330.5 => -0.16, 34.6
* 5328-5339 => -0.05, 32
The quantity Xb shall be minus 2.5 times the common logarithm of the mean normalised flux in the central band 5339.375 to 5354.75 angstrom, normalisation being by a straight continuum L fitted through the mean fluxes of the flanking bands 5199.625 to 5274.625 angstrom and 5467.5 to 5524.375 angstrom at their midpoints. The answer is -0.09 mag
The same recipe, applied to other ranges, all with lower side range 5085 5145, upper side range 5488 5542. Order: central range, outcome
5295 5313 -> -0.15 mag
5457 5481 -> 0.00 mag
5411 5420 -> -0.18 mag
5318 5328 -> -0.12 mag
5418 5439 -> -0.16 mag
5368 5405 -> -0.18 mag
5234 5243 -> -0.18 mag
